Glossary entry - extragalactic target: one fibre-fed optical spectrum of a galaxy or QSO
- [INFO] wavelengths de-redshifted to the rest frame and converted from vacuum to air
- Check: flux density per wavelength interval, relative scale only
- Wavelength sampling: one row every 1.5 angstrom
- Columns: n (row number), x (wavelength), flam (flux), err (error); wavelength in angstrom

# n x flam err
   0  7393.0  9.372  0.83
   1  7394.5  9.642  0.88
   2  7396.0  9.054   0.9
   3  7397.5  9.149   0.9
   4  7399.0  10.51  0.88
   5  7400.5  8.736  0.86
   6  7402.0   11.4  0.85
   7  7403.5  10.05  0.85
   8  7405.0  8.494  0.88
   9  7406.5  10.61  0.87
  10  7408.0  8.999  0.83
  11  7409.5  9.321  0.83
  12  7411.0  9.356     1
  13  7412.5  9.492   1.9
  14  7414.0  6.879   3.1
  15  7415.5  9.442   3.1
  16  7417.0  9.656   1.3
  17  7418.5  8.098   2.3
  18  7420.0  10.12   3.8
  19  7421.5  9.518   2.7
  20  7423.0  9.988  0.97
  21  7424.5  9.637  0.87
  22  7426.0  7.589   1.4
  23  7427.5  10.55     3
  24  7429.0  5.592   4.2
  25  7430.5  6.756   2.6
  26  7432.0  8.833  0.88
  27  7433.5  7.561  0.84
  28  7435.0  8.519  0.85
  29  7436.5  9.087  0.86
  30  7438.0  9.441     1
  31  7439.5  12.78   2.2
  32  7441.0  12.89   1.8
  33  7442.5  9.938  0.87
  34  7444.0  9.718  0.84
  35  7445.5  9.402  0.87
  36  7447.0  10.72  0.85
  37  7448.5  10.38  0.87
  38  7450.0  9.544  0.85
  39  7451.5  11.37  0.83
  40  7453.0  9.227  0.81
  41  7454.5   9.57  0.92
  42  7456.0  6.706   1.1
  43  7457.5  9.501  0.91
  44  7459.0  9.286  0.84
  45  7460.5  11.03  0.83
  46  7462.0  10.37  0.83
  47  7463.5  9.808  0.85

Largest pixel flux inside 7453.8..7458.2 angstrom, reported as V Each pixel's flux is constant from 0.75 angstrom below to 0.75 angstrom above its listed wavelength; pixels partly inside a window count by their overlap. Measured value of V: 9.57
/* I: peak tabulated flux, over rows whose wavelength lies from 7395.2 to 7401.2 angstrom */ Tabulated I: 10.51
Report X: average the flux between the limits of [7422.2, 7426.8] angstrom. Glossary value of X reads 9.09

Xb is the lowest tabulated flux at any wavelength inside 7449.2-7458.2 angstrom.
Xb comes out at 6.706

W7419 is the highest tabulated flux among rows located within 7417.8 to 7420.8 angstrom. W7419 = 10.12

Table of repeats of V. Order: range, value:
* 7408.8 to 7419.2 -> 9.656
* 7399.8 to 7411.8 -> 11.4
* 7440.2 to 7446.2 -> 12.89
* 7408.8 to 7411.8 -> 9.356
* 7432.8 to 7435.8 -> 8.519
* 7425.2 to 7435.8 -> 10.55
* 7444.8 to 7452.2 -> 11.37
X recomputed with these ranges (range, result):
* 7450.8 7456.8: 9.2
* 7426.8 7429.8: 8.01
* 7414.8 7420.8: 9.33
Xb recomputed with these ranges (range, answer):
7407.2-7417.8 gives 6.879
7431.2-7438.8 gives 7.561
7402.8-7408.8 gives 8.494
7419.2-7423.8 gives 9.518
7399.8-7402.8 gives 8.736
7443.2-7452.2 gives 9.402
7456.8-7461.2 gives 9.286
